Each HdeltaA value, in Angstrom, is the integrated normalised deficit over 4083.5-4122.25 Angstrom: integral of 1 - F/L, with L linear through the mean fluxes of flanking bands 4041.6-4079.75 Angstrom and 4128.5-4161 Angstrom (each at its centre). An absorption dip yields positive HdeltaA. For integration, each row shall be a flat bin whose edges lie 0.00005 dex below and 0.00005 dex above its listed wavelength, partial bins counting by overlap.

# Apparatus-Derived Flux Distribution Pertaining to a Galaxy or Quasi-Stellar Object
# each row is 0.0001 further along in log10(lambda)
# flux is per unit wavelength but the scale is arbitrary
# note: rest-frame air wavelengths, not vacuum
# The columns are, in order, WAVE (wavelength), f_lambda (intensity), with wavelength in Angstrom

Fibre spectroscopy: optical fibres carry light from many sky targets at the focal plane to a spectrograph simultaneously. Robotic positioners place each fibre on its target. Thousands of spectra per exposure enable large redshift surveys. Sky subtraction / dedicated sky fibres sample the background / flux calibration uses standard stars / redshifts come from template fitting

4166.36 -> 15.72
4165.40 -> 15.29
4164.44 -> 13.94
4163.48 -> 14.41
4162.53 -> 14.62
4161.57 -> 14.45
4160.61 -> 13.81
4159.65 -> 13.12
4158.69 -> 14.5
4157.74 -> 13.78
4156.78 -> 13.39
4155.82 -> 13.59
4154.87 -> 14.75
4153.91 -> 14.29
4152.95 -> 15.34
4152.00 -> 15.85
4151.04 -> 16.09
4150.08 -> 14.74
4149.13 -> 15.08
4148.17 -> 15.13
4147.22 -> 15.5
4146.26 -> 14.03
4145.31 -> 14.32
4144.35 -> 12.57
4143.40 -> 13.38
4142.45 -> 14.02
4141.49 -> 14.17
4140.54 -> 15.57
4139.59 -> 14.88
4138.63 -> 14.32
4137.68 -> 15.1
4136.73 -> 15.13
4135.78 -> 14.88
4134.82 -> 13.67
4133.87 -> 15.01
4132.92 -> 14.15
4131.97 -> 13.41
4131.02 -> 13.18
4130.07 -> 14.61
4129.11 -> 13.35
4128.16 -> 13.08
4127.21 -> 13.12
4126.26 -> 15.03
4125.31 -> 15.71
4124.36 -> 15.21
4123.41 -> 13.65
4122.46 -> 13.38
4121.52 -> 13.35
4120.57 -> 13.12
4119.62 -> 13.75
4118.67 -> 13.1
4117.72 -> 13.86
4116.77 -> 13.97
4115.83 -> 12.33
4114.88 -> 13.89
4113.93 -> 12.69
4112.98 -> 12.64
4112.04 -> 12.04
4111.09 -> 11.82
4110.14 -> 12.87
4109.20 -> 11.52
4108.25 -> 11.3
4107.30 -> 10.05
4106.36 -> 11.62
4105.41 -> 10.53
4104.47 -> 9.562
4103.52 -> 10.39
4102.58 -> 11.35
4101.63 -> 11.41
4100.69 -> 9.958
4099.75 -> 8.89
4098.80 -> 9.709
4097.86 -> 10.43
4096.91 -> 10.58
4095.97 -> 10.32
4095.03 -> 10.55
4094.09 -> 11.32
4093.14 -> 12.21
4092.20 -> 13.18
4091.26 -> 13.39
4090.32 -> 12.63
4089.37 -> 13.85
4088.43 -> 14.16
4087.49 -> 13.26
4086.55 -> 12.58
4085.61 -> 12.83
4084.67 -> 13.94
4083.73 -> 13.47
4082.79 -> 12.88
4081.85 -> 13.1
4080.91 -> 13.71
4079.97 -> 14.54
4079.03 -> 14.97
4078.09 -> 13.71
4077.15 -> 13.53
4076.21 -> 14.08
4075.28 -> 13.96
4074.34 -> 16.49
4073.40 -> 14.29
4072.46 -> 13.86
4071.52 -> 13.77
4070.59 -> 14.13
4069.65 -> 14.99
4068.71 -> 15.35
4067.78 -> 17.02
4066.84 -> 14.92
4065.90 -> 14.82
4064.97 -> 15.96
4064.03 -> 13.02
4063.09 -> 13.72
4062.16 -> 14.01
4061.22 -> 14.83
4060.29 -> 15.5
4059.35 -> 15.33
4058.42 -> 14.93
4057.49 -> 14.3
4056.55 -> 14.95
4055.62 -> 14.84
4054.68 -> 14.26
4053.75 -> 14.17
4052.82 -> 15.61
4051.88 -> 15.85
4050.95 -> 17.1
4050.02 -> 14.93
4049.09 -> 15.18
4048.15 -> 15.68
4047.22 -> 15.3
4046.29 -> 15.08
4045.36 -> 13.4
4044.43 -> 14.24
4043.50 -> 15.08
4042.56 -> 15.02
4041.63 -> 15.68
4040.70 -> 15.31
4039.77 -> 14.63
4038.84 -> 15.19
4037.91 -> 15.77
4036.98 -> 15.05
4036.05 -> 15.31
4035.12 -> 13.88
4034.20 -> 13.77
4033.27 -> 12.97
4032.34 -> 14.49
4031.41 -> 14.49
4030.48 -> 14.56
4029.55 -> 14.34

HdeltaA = 6.7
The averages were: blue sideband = 14.8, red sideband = 14.4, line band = 12.1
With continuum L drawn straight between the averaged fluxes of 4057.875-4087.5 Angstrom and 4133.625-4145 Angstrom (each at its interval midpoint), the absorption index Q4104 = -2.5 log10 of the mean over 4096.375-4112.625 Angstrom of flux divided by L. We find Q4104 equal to 0.30 mag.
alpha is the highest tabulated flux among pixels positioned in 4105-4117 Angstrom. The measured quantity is 13.97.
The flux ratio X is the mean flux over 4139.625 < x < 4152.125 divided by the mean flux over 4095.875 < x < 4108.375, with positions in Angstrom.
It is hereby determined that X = 1.40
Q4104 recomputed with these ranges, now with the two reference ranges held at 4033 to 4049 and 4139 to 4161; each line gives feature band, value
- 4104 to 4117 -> 0.22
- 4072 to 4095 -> 0.09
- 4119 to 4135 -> 0.04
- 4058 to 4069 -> -0.02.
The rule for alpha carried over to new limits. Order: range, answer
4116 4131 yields 15.71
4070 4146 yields 16.49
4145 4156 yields 16.09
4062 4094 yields 17.02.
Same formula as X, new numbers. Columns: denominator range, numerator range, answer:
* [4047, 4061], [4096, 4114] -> 0.72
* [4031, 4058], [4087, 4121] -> 0.80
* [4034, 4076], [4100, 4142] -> 0.88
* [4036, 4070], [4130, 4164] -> 0.96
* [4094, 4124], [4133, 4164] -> 1.23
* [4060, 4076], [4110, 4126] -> 0.91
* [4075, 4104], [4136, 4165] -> 1.17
